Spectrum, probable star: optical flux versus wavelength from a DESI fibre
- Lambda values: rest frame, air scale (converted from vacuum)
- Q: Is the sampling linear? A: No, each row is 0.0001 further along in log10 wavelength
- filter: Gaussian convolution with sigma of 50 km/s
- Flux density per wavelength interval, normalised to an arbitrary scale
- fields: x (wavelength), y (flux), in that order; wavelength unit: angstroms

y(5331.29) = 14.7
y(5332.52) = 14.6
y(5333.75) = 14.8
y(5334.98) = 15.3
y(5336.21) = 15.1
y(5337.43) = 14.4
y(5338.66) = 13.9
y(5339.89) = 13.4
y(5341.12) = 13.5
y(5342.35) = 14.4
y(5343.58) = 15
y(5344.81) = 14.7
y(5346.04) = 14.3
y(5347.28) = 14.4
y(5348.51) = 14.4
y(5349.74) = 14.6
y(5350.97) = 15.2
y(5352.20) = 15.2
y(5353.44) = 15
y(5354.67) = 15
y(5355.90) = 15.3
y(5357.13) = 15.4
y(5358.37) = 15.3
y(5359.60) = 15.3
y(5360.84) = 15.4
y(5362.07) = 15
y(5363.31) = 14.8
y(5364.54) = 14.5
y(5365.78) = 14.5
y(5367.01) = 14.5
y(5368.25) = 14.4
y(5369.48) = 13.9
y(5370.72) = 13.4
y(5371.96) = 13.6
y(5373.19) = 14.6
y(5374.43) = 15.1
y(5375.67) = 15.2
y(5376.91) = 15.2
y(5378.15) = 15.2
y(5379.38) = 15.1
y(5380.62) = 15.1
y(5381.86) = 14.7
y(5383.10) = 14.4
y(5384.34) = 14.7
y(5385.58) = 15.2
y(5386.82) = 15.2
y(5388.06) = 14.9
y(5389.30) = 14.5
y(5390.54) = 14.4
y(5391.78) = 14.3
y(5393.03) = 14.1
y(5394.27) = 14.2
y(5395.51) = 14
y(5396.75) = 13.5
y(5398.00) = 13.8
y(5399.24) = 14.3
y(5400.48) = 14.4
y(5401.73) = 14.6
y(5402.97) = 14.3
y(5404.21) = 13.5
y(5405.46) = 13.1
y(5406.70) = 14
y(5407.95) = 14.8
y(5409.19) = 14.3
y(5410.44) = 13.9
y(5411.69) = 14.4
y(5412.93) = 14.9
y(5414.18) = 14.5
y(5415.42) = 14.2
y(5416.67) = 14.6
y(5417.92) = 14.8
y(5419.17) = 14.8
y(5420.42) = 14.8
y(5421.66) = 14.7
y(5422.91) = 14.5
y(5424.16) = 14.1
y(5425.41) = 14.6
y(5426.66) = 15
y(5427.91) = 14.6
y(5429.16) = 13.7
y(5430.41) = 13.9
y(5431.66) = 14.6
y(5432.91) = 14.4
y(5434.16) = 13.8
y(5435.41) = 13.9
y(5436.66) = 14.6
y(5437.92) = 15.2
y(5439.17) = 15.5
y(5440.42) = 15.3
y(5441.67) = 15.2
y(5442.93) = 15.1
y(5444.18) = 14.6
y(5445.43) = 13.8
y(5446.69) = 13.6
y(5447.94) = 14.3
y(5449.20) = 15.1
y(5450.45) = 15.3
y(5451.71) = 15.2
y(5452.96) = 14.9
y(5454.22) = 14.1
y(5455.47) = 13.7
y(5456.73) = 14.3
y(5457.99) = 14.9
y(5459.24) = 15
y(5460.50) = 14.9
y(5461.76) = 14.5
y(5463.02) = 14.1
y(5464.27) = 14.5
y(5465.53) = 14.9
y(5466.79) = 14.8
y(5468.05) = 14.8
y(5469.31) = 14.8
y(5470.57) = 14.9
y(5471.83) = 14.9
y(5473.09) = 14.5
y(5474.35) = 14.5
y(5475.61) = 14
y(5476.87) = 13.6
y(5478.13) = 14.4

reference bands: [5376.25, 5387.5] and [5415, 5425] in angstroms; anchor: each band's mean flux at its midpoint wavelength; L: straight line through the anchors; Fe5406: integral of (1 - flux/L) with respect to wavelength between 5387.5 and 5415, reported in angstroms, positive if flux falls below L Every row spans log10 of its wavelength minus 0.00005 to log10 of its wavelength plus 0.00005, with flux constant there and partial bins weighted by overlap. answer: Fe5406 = 1.0 angstroms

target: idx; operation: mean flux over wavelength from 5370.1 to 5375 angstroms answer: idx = 14.2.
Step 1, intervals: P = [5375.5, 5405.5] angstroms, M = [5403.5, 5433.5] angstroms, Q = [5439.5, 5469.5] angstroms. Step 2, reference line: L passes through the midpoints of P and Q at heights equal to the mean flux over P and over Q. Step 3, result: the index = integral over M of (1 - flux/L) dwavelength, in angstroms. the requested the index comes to 0.4 angstroms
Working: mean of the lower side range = 14.5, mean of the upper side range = 14.7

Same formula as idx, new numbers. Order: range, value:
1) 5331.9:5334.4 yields 14.7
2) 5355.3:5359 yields 15.3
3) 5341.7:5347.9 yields 14.5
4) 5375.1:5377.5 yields 15.2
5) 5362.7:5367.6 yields 14.6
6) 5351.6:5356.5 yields 15.1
